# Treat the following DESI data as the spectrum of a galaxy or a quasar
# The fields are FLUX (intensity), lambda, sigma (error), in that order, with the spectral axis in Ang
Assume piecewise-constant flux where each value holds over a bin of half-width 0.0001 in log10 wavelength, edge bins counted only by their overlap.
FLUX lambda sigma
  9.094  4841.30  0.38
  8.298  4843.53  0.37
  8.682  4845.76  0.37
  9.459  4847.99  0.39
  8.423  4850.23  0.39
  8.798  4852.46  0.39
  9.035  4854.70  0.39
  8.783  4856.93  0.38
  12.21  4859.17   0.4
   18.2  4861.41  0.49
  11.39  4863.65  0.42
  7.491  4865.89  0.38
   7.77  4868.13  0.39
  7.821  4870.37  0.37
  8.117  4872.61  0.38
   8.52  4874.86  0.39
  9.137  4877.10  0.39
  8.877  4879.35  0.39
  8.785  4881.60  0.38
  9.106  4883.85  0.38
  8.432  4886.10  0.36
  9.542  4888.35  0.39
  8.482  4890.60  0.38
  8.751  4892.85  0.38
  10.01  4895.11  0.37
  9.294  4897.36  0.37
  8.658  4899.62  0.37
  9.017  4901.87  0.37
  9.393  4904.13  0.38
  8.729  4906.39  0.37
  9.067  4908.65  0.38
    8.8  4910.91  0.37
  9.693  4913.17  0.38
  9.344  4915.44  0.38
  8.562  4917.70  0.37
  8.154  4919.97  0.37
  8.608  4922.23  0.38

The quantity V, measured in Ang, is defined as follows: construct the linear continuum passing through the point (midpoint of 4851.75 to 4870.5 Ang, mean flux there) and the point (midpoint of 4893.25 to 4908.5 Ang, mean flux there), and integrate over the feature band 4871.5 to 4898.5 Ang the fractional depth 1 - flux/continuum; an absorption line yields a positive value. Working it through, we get 1.93 Ang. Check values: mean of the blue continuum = 10.3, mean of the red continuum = 9.15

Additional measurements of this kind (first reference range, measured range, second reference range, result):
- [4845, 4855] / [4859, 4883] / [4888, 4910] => -2.1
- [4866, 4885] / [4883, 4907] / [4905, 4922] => -1.0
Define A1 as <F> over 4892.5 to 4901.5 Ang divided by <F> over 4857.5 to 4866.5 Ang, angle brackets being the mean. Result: 0.7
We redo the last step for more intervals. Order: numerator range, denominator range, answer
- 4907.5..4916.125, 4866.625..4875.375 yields 1.15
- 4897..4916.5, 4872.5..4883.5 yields 1.04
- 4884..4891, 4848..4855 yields 1.01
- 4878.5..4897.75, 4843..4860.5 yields 0.97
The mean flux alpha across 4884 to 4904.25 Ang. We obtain 9.05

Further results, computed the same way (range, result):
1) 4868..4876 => 8.1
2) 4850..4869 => 10.4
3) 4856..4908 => 9.41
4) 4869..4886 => 8.6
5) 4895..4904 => 9.18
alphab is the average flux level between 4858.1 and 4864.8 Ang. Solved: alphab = 13.9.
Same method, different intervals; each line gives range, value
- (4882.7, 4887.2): 8.77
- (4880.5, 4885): 8.94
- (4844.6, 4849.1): 9.07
